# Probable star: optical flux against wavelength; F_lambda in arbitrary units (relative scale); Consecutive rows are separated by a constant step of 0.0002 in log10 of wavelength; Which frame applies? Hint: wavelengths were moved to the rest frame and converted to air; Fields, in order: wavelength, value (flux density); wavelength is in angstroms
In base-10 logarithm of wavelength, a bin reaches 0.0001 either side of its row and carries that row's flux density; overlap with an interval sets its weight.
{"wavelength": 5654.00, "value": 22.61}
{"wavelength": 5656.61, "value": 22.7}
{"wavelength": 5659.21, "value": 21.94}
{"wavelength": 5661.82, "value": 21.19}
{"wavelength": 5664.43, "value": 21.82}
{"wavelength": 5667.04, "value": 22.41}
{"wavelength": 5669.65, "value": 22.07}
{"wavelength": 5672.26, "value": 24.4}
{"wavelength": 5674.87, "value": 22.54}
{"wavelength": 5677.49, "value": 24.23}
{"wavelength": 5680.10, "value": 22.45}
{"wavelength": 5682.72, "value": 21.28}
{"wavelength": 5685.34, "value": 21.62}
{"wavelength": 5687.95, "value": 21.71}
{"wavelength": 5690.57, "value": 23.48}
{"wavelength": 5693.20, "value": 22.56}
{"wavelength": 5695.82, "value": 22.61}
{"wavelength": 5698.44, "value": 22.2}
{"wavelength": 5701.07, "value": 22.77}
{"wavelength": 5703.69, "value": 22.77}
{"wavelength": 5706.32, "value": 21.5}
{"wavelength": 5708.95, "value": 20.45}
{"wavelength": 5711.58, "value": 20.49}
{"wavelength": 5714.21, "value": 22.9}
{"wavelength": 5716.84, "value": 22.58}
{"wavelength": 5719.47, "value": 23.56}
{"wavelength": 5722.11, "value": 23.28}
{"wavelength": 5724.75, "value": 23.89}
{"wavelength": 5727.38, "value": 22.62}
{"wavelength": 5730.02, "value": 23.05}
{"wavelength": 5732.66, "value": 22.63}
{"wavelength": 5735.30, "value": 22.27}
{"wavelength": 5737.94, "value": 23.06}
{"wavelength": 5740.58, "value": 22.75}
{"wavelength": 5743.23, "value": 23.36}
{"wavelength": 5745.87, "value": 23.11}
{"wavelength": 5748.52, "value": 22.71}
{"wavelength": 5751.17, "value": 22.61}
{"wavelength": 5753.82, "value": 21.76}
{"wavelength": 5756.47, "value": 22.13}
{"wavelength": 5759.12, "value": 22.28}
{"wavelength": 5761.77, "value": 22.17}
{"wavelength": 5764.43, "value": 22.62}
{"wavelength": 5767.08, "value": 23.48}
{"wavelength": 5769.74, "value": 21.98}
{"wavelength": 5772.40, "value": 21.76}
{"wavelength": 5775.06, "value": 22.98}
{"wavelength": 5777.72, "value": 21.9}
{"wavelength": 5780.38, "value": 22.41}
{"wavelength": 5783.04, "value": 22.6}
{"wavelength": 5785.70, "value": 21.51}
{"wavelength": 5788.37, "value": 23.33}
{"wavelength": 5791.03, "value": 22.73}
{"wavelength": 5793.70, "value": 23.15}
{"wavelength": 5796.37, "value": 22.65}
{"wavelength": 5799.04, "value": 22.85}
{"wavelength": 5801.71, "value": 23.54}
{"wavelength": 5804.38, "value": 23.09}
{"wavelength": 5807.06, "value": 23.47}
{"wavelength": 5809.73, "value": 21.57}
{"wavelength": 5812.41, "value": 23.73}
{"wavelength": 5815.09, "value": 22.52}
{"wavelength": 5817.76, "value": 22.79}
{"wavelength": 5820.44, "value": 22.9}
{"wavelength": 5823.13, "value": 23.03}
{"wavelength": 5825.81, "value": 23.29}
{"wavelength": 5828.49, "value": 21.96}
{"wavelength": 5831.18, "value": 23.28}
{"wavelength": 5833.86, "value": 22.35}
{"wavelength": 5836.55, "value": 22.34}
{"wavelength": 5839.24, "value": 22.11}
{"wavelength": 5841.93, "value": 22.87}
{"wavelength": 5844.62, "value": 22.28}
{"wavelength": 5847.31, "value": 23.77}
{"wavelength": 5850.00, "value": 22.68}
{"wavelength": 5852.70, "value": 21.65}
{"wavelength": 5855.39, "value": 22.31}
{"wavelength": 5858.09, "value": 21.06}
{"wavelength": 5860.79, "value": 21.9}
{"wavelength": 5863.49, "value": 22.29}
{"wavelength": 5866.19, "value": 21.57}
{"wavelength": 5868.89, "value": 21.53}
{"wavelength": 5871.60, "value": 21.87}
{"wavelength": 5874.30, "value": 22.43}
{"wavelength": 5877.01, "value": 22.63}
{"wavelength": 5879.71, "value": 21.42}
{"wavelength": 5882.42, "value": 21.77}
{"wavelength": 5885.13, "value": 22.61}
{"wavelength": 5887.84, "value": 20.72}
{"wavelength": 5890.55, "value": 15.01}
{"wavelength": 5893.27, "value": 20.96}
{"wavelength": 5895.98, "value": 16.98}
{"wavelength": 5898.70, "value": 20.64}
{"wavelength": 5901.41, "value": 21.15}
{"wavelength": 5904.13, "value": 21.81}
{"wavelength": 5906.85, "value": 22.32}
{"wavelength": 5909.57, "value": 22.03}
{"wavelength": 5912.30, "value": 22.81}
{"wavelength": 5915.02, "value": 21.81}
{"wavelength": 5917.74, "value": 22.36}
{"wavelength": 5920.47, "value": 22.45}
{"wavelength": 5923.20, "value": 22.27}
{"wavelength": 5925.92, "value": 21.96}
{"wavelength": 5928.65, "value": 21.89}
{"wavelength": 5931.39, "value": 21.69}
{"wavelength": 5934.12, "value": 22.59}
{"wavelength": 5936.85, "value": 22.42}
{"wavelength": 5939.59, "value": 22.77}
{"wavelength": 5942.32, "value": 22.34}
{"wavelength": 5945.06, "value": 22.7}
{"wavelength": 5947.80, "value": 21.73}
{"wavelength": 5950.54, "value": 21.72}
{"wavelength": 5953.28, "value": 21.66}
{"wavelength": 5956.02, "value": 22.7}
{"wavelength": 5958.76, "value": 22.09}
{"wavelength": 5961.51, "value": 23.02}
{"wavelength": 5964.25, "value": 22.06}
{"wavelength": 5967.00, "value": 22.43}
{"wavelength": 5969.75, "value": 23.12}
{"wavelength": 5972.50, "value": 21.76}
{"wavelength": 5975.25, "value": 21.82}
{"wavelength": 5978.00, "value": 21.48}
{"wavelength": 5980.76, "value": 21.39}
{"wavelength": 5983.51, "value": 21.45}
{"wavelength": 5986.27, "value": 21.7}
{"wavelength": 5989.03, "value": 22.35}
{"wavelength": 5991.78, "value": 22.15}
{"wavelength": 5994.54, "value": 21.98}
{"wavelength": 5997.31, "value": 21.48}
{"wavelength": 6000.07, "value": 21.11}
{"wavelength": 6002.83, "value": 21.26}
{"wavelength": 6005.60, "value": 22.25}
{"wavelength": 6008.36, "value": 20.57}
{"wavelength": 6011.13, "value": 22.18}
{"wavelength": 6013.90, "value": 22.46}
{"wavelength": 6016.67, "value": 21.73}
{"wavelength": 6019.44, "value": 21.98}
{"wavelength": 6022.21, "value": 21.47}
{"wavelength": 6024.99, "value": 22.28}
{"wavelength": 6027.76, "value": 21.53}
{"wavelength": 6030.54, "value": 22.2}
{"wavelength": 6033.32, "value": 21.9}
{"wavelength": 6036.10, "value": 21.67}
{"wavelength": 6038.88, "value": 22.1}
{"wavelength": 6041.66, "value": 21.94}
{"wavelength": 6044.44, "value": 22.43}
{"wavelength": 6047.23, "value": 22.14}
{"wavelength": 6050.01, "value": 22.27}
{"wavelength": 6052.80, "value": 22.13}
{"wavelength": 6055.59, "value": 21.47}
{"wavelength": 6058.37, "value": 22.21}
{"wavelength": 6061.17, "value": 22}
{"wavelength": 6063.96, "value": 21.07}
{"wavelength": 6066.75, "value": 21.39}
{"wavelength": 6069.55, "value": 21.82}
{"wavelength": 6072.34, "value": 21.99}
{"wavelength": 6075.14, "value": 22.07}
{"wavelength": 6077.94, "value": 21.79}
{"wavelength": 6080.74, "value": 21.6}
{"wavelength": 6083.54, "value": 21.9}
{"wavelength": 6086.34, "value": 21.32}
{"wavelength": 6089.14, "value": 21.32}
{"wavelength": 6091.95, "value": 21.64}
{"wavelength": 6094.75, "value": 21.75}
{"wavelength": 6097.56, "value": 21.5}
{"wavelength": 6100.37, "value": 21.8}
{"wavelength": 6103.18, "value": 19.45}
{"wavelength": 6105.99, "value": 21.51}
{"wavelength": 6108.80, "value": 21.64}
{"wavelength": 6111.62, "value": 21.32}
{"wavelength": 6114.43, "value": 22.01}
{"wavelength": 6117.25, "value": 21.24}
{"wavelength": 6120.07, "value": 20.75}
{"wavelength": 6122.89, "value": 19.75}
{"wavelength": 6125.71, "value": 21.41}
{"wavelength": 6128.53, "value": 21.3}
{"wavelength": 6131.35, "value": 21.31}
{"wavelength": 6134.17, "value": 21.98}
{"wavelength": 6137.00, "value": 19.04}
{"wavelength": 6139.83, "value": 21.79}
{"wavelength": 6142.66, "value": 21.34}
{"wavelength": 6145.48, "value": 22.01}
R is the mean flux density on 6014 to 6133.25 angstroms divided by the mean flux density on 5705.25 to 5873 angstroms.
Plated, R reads 1.0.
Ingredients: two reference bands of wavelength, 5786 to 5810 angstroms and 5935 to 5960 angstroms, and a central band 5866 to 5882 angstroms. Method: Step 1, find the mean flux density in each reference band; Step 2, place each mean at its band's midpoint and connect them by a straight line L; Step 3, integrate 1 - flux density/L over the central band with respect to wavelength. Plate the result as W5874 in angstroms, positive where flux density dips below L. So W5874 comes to 0.5 angstroms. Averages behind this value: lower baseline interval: 22.9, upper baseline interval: 22.2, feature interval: 21.9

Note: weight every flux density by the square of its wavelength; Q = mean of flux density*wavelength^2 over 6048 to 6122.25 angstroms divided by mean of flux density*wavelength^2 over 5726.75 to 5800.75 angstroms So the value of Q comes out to 1.06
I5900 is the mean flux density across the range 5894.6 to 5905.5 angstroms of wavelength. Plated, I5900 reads 20.2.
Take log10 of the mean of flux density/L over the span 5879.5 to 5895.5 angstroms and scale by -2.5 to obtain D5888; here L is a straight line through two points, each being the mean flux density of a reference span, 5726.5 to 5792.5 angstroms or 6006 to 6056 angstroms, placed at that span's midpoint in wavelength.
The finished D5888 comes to 0.11 mag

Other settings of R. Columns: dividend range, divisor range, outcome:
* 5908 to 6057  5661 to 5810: 0.98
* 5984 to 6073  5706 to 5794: 0.97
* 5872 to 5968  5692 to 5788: 0.97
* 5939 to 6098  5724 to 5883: 0.97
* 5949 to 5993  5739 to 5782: 0.98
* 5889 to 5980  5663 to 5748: 0.96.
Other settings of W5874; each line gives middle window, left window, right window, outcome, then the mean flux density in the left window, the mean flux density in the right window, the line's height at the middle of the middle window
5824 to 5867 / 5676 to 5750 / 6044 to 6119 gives -0.3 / 22.6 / 21.6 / 22.2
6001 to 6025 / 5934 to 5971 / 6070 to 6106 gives 0.3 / 22.4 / 21.5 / 22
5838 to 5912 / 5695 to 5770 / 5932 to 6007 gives 2.5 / 22.5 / 22.1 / 22.2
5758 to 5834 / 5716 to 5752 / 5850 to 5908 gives -1.7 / 23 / 21.2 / 22.2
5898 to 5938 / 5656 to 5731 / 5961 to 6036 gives 0.0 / 22.4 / 21.9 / 22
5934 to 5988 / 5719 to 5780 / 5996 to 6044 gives -0.4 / 22.7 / 21.8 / 22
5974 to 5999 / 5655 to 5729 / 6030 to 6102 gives 0.2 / 22.4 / 21.8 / 21.9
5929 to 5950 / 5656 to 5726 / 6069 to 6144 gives -0.5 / 22.4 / 21.3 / 21.8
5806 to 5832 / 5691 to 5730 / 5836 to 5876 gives -0.7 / 22.5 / 22.2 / 22.3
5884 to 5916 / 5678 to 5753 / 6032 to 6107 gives 2.0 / 22.5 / 21.7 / 22.1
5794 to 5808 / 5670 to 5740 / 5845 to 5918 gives -0.7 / 22.6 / 21.5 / 22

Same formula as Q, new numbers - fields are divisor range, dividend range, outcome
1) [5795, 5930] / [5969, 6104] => 1.05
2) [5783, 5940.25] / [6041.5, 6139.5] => 1.05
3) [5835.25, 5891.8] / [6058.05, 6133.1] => 1.06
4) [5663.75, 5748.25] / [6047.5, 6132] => 1.08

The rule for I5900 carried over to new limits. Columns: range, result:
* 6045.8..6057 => 22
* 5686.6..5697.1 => 22.6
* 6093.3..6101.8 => 21.7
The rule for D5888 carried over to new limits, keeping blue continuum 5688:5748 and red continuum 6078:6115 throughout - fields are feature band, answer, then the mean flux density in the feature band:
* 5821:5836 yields -0.02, 22.8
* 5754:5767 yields 0.01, 22.4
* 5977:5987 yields 0.02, 21.5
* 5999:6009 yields 0.02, 21.4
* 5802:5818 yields -0.03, 22.9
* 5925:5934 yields 0.00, 21.9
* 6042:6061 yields -0.03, 22.1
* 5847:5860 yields 0.00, 22.2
